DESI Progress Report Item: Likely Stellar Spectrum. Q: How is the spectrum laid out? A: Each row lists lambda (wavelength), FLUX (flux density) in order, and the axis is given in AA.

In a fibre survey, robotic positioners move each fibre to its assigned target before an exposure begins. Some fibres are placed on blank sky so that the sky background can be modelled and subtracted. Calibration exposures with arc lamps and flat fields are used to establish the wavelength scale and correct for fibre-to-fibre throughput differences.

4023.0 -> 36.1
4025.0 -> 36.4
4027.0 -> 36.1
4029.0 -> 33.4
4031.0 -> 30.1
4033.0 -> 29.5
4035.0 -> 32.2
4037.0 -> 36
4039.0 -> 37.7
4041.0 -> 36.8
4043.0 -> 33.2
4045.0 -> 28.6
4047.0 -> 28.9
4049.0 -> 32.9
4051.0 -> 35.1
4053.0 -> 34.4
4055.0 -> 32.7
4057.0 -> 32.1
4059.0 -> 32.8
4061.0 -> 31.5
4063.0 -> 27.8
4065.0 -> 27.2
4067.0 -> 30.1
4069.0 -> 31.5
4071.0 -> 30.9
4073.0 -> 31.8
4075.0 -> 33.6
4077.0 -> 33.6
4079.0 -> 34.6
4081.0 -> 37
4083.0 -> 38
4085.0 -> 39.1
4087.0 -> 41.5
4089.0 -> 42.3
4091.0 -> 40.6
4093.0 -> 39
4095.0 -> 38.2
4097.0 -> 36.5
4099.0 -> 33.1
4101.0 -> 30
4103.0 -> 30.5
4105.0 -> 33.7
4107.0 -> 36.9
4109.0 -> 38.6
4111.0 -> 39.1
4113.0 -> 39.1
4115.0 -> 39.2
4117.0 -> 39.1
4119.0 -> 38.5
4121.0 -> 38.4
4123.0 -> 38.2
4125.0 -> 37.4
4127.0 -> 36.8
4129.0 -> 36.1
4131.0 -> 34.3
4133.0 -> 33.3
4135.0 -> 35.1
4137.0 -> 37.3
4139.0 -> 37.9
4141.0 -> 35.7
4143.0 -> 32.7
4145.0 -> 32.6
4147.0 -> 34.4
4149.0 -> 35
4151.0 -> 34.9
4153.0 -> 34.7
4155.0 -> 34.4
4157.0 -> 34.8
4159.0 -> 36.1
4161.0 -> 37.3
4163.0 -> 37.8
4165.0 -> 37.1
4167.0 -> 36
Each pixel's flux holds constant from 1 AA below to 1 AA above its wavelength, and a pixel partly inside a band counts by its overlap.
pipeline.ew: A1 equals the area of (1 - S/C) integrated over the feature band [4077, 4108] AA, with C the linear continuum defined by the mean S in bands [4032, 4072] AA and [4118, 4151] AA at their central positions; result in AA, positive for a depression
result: -2.5 AA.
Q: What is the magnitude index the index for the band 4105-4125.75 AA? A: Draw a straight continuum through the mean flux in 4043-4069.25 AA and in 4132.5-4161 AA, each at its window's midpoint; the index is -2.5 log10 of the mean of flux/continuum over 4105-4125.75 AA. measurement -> -0.136 mag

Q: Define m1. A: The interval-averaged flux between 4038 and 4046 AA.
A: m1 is 34.1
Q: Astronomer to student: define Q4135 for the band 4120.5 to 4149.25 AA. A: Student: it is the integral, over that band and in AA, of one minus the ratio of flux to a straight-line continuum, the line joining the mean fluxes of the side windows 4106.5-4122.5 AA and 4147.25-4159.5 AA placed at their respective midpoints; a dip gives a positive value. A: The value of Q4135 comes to 0.8 AA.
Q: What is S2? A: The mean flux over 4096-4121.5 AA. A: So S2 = 36.3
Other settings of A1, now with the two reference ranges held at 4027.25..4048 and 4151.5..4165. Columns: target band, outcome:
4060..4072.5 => 1.3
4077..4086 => -0.8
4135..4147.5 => 0.1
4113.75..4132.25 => -1.3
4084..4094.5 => -1.9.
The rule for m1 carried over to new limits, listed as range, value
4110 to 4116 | 39.1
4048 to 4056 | 33.8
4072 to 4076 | 32.7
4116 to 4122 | 38.7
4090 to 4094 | 39.8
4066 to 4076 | 31.6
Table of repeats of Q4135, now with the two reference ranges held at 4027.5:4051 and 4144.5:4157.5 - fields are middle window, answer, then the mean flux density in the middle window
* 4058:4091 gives -0.78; 34.2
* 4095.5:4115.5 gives -1.09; 35.6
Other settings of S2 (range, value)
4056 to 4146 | 35.4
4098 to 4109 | 33.4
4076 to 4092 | 38.3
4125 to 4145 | 35.4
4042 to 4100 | 34.1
